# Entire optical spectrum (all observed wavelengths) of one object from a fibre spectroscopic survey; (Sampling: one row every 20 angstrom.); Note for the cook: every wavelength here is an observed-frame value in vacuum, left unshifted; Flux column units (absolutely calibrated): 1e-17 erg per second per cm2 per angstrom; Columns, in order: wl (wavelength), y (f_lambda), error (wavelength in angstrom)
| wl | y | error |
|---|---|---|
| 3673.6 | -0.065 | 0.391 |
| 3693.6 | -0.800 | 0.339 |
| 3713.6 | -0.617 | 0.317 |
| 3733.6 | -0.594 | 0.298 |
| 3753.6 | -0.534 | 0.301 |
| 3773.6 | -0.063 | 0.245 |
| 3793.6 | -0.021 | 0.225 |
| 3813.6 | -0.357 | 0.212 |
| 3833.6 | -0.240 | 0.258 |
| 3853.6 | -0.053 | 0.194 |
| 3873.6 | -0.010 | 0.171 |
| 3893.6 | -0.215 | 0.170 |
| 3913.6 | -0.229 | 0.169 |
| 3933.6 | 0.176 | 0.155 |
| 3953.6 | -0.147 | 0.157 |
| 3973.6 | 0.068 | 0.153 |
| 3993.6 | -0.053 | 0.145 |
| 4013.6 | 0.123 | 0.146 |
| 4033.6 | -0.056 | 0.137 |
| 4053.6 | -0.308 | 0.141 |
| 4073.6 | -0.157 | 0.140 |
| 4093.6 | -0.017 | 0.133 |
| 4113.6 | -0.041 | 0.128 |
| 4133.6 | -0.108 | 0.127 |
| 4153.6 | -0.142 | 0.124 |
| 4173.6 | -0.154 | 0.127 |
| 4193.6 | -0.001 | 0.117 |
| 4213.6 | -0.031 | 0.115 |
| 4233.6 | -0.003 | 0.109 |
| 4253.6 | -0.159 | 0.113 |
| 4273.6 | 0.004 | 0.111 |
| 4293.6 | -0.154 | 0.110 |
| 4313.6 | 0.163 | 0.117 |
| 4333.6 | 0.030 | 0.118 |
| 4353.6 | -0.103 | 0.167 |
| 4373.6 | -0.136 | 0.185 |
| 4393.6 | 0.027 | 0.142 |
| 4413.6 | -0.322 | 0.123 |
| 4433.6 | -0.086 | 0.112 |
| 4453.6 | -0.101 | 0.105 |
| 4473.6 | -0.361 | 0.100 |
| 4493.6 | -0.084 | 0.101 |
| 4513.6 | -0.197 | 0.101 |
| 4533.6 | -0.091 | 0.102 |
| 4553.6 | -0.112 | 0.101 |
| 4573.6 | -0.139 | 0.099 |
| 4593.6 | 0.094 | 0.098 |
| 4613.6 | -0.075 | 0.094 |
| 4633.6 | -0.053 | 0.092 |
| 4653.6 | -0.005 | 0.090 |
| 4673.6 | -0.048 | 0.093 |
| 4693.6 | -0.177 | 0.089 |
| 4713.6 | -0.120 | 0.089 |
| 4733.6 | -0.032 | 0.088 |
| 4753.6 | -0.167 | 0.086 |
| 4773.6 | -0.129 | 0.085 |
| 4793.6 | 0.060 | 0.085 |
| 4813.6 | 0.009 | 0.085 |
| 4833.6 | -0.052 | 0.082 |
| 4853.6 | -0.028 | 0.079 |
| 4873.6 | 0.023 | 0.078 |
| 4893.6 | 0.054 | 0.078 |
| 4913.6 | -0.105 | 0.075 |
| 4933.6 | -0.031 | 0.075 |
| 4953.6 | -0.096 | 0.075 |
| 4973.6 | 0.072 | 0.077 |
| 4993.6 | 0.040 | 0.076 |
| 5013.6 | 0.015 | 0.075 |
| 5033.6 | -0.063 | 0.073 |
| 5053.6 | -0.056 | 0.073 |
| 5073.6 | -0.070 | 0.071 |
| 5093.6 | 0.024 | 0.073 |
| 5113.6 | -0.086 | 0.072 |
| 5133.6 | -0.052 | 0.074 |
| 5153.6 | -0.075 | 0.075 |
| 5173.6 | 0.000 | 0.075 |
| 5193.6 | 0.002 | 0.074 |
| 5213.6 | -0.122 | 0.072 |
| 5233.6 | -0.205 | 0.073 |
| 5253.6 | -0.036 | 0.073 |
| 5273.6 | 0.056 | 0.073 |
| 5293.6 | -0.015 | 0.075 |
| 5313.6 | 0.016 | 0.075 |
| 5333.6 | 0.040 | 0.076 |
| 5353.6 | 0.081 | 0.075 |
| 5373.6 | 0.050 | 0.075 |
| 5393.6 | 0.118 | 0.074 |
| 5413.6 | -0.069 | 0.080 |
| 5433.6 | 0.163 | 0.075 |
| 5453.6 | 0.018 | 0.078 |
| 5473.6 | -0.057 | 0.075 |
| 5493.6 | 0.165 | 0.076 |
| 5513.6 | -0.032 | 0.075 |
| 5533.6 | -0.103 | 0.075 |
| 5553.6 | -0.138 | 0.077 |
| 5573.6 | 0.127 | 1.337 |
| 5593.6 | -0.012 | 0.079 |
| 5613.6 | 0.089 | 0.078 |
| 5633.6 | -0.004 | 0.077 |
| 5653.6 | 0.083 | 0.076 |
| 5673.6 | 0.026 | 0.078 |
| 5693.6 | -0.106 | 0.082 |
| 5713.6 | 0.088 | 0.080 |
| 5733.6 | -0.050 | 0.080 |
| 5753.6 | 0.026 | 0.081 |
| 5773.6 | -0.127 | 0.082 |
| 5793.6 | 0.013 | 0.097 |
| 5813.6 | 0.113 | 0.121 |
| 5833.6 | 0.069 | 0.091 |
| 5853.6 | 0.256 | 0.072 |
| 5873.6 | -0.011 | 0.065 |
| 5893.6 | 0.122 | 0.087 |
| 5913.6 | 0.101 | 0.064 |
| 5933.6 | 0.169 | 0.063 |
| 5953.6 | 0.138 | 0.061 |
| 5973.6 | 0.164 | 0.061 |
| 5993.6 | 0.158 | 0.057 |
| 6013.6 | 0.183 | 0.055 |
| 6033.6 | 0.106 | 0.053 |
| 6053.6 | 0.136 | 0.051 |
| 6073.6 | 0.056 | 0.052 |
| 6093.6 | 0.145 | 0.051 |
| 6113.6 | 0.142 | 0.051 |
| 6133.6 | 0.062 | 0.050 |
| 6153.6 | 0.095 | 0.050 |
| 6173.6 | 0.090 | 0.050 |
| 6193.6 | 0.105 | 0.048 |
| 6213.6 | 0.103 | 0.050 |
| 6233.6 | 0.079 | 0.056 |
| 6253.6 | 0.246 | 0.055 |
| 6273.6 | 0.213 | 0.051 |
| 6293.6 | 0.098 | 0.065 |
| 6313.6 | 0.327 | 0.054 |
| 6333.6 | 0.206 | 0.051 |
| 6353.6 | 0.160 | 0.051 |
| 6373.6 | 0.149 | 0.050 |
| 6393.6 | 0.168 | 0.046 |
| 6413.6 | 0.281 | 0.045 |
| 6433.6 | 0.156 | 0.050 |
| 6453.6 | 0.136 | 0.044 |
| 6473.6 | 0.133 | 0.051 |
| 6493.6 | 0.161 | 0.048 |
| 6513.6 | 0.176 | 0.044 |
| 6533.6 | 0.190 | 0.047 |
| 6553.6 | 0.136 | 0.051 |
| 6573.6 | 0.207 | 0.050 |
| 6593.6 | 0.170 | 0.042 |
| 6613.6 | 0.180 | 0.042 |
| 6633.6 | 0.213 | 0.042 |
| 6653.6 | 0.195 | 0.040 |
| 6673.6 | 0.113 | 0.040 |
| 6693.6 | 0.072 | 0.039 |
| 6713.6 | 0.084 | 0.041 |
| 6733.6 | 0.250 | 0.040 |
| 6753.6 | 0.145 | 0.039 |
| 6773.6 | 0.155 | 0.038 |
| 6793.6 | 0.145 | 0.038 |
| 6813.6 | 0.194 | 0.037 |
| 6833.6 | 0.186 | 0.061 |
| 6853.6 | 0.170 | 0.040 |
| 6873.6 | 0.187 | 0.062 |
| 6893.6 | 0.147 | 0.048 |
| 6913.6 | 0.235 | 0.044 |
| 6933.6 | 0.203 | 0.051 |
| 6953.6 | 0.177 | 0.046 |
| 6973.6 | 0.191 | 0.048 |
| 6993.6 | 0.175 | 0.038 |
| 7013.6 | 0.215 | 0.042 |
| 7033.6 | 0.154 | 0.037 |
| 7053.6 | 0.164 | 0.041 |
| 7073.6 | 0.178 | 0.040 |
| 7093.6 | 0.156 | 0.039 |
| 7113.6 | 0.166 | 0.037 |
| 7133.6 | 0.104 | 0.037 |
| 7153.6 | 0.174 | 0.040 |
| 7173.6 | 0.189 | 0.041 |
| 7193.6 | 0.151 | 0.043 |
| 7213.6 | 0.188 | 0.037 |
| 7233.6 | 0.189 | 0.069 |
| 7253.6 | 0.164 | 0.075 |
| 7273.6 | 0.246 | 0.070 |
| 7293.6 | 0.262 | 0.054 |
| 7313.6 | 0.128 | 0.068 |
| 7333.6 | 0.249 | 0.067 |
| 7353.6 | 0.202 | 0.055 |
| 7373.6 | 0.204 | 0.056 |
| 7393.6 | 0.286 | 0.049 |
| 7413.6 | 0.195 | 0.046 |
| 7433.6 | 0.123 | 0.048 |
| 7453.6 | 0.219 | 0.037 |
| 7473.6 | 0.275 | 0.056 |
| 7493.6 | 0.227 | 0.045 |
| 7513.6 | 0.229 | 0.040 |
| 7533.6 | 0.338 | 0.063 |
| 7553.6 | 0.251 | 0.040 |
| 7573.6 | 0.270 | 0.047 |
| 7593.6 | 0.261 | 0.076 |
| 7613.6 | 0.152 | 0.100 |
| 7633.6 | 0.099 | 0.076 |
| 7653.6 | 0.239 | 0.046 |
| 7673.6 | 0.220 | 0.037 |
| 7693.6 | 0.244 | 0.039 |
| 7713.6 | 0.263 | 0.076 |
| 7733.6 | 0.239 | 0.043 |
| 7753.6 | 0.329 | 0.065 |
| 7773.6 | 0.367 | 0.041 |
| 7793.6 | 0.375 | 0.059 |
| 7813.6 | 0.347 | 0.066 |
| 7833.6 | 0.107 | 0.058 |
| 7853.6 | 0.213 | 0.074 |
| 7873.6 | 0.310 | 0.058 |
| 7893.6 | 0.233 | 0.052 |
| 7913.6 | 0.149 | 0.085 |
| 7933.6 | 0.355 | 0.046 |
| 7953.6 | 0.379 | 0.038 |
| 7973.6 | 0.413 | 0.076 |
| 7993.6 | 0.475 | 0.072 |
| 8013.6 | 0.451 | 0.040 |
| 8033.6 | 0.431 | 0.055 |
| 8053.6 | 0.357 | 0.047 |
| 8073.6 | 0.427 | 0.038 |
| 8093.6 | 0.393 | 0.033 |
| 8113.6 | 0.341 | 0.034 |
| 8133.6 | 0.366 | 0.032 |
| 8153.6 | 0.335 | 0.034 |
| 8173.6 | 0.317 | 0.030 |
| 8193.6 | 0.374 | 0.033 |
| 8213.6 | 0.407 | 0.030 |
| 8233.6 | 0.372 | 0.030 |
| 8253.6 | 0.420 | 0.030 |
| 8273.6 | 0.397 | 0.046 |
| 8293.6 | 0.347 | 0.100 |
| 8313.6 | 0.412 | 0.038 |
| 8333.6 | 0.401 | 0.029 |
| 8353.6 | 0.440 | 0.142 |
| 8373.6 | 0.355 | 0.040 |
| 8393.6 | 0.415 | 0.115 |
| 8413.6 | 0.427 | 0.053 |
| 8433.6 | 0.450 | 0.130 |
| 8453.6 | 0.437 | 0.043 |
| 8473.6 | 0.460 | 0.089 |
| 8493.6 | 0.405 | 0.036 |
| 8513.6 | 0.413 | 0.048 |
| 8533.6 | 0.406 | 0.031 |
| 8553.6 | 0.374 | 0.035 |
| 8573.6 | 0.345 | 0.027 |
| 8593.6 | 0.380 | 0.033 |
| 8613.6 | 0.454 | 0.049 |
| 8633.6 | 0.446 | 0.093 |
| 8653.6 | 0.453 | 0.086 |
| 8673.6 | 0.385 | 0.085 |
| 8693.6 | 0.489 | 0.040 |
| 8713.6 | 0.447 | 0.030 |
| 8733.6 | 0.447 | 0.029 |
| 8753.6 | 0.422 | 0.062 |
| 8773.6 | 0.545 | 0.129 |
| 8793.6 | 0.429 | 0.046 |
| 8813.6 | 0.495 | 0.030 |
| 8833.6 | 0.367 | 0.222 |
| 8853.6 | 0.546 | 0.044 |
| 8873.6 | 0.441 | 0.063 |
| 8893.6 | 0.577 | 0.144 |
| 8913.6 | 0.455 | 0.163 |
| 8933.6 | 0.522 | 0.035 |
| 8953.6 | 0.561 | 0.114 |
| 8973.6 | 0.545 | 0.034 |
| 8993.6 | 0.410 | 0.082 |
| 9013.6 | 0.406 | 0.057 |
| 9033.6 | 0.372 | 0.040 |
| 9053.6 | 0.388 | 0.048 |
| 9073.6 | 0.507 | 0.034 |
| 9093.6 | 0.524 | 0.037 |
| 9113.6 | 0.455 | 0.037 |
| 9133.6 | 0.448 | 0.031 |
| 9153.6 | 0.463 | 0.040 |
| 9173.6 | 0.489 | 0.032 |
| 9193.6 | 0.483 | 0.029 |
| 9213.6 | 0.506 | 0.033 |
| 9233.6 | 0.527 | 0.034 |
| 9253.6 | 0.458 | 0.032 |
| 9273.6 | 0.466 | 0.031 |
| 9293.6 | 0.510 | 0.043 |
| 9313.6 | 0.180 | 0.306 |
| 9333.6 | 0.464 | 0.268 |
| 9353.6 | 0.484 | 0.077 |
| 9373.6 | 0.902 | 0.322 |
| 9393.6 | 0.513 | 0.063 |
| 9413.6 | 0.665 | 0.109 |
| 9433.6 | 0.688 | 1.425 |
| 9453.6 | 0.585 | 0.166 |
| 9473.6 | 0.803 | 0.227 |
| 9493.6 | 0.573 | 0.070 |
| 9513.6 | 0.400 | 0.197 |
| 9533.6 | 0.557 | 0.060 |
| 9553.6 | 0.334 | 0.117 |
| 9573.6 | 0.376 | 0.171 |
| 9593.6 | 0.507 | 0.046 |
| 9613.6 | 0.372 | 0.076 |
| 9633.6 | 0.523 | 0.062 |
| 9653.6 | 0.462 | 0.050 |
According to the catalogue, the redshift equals 0.99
